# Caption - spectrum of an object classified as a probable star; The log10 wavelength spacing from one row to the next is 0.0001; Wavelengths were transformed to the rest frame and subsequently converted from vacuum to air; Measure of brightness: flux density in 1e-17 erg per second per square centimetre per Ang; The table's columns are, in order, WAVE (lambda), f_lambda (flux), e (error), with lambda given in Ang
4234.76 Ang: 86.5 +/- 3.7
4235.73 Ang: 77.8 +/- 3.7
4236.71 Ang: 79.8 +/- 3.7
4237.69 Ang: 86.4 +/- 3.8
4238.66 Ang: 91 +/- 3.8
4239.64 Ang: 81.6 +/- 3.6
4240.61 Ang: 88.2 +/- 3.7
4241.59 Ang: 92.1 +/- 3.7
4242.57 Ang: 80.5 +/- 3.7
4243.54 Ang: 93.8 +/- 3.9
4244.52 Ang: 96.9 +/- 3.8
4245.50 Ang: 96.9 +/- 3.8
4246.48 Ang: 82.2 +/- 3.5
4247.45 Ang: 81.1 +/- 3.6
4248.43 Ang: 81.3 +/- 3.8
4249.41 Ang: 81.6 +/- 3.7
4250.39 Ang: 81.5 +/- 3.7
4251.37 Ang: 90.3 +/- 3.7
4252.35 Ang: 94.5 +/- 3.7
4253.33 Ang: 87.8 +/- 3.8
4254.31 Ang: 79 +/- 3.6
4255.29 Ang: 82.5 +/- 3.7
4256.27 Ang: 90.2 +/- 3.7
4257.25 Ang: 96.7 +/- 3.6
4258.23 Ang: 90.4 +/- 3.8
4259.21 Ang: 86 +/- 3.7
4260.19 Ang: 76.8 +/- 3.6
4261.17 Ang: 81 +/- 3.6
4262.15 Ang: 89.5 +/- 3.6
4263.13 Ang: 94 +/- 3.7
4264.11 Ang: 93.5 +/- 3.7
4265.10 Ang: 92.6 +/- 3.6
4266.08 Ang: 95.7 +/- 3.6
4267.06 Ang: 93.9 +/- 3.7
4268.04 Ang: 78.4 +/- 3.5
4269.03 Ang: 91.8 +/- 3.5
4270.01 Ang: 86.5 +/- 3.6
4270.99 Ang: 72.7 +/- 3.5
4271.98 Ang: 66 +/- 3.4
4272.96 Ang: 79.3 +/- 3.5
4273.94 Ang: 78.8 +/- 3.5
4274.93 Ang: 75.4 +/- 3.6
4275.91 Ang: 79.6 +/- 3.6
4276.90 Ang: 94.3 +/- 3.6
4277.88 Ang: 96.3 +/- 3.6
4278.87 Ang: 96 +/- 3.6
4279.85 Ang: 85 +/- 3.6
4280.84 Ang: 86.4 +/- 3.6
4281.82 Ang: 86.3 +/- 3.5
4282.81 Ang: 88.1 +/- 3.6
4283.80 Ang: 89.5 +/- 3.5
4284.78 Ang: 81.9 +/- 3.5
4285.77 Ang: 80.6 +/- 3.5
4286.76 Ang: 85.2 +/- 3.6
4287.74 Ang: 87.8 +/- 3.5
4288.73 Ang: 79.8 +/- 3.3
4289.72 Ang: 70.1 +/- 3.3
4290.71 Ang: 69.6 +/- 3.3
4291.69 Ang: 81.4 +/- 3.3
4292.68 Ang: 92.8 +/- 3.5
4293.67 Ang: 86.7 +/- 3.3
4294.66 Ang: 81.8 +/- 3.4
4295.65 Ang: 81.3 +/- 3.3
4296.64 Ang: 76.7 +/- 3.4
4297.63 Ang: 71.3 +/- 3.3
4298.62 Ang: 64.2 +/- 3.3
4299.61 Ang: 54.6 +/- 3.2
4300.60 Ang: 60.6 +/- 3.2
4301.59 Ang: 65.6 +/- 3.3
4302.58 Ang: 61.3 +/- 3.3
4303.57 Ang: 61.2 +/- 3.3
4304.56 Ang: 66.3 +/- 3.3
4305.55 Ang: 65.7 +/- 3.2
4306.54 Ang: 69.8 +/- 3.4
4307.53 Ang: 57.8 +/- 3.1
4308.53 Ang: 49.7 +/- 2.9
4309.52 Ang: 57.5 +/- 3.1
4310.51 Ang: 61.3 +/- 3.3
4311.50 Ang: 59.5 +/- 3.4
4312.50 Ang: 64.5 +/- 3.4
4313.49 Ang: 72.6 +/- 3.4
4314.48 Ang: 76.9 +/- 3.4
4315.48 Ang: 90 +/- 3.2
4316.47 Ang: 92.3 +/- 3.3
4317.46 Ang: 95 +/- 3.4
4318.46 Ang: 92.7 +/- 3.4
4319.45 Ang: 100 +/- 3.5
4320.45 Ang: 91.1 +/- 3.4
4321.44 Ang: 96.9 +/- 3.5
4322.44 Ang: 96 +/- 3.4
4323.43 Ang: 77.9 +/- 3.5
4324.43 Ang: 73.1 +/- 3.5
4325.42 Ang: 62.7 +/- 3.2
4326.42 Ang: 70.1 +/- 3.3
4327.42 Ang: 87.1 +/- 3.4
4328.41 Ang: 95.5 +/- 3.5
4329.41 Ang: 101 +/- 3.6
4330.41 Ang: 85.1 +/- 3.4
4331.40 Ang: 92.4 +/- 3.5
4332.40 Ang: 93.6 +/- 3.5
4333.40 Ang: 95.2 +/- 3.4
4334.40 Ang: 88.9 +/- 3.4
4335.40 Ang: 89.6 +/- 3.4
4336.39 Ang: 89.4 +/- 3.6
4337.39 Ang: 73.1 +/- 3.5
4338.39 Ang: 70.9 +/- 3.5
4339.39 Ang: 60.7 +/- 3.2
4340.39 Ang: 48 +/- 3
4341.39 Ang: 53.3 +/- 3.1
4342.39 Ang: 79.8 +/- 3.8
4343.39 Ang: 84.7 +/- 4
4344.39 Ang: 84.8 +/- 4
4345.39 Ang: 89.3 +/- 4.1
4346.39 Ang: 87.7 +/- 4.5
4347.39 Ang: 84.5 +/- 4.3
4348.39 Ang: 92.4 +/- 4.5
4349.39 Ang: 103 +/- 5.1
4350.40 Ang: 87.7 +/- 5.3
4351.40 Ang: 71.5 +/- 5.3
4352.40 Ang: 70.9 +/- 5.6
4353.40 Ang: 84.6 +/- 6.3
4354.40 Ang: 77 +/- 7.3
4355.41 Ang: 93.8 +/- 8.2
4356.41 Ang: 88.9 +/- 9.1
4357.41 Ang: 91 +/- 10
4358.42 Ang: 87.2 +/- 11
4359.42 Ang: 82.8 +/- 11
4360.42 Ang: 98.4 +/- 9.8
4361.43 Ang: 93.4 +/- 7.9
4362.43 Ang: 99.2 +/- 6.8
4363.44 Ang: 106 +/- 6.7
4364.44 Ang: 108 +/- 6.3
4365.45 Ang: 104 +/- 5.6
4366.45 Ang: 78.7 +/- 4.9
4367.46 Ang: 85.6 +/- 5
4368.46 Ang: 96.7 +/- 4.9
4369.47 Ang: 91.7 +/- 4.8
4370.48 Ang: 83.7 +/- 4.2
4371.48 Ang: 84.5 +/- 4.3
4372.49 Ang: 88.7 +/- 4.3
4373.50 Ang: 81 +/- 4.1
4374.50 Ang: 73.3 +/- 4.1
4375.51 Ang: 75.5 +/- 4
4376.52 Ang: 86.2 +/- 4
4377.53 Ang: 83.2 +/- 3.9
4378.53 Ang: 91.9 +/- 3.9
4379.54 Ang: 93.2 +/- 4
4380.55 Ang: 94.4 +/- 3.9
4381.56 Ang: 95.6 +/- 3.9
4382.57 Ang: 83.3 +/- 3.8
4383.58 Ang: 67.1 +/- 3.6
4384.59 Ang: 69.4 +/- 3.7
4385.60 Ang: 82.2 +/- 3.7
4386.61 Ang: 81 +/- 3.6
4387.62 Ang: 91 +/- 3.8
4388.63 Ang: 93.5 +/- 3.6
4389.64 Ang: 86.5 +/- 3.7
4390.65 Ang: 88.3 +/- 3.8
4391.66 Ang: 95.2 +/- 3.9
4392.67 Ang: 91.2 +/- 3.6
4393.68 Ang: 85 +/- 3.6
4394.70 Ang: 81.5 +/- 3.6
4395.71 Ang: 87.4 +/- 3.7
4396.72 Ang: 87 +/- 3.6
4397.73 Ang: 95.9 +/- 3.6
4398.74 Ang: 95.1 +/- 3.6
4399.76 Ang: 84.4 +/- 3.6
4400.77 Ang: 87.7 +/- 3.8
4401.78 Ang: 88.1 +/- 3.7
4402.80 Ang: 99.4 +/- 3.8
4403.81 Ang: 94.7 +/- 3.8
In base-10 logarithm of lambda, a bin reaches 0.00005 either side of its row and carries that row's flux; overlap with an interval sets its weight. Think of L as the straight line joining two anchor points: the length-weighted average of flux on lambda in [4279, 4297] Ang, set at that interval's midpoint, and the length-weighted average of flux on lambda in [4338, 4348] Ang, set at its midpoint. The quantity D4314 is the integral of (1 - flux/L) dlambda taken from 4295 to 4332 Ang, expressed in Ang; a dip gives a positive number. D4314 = 1.5 Ang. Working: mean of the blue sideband 83.1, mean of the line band 75.7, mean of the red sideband 74.6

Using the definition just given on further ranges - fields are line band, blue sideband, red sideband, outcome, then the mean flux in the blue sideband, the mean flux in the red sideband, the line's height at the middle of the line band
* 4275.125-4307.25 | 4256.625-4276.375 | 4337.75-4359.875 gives 2.2 Ang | 85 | 80.6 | 83.7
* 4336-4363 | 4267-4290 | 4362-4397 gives 1.2 Ang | 83.7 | 87.7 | 86.5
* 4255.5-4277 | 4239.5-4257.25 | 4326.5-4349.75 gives 0.3 Ang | 87.1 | 83.6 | 86.4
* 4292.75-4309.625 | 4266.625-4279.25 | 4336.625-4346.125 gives 2.5 Ang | 83.6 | 72.5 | 79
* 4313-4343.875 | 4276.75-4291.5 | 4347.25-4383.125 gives 1.4 Ang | 84.9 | 88.7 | 86.9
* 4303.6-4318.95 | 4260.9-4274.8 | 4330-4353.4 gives 2.2 Ang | 85.1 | 81.7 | 83.1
